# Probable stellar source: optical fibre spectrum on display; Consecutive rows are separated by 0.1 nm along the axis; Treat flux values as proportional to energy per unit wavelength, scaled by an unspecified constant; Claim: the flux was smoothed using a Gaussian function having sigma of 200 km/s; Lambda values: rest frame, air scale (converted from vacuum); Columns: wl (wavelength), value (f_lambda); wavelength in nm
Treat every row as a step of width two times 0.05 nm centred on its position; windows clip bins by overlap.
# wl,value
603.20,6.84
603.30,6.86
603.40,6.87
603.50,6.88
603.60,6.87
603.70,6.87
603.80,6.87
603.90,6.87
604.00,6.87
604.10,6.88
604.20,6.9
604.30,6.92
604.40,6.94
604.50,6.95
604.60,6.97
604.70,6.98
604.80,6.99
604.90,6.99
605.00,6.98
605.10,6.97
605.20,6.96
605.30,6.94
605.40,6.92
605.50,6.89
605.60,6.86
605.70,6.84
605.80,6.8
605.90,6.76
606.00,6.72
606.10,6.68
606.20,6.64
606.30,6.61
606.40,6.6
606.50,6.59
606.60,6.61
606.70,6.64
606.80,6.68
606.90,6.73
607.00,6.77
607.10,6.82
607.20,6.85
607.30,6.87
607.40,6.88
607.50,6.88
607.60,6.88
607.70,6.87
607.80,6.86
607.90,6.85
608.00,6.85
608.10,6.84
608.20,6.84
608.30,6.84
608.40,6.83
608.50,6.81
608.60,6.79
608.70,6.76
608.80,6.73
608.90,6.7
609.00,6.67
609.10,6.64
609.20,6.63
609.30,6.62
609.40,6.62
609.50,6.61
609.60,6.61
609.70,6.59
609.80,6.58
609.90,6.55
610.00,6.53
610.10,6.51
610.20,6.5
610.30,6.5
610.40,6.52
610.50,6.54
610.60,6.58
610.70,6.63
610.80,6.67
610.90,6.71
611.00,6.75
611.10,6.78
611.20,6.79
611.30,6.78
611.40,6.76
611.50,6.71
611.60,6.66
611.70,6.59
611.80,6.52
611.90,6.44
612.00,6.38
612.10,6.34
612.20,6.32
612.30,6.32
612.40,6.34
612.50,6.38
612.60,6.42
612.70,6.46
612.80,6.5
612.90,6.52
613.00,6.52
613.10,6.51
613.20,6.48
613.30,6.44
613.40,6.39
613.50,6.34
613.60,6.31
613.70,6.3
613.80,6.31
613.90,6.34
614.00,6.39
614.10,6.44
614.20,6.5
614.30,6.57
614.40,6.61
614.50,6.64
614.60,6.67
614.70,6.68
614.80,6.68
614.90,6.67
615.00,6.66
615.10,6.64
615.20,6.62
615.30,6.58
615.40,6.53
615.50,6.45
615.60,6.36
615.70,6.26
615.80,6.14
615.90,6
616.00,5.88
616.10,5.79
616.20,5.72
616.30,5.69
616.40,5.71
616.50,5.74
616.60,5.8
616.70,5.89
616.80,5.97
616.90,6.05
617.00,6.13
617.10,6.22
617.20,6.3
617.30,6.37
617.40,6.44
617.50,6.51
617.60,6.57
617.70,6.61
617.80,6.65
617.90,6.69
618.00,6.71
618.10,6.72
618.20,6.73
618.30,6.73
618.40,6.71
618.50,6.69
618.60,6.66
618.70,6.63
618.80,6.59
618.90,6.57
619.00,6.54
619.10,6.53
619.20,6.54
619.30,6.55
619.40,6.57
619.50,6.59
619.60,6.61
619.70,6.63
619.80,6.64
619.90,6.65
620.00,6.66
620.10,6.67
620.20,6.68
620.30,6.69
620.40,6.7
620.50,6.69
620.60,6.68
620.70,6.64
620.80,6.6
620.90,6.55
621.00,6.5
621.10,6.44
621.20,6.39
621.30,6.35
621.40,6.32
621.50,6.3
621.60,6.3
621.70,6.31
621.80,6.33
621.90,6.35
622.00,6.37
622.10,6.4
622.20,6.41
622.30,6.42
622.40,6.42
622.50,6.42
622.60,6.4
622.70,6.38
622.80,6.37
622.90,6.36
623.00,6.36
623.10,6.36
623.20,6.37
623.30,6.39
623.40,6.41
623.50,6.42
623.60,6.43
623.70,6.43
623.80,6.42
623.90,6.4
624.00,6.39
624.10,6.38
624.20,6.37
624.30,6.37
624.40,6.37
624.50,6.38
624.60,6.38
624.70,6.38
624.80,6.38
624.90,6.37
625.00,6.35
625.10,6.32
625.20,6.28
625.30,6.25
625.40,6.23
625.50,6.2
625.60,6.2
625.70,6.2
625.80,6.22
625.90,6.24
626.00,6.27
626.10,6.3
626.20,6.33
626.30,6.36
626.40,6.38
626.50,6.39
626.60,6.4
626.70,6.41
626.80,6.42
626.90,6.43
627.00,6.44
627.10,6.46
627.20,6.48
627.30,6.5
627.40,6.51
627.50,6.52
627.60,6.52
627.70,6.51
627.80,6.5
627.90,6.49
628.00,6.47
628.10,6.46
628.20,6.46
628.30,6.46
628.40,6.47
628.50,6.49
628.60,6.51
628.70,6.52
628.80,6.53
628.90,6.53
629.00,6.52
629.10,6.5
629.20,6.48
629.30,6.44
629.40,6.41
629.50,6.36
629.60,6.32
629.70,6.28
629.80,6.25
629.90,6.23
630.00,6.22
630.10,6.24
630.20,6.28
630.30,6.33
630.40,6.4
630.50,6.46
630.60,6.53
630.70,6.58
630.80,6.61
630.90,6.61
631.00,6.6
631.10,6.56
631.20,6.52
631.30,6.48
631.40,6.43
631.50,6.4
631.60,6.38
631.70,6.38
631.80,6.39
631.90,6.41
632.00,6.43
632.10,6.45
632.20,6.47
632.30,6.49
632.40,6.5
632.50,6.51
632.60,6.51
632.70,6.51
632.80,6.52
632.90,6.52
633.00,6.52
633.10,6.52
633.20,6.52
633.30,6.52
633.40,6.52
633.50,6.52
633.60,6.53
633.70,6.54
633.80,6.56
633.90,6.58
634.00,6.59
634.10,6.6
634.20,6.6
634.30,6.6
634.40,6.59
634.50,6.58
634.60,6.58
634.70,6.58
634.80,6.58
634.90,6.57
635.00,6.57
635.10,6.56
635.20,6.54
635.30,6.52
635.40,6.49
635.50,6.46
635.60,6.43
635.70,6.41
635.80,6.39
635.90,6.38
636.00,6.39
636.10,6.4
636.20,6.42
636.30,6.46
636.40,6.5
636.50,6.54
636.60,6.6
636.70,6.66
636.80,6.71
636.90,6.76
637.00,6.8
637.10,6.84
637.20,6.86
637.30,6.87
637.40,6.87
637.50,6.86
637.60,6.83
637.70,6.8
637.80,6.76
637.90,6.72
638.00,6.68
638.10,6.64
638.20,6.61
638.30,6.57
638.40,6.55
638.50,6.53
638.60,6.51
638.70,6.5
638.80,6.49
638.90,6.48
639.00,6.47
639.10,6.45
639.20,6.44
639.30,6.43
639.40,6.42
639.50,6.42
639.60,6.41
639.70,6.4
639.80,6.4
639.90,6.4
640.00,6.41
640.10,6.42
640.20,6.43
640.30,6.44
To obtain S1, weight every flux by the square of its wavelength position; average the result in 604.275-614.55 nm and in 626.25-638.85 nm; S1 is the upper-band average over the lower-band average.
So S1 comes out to 1.05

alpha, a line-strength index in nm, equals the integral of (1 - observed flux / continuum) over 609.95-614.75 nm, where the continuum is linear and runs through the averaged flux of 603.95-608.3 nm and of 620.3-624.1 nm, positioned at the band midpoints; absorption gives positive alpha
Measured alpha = 0.114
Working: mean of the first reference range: 6.83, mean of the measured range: 6.52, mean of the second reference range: 6.43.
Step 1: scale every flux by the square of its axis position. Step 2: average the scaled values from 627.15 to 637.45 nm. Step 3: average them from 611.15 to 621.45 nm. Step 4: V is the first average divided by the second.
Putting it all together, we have 1.06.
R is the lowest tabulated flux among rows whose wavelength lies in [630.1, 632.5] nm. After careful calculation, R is 6.24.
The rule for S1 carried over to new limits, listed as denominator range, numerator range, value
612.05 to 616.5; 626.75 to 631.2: 1.06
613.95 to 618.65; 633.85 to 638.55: 1.10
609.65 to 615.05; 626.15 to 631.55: 1.04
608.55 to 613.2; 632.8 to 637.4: 1.08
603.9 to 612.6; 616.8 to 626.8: 1.00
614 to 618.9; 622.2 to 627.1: 1.02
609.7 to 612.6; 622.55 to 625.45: 1.01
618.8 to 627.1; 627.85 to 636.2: 1.04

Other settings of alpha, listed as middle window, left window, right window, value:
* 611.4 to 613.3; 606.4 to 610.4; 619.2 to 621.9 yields 0.052 nm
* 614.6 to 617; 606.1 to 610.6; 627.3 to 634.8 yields 0.153 nm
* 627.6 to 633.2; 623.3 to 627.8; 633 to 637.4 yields 0.014 nm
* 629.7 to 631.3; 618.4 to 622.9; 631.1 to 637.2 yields 0.024 nm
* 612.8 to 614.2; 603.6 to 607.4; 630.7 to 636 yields 0.068 nm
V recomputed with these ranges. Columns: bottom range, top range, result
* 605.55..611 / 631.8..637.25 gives 1.06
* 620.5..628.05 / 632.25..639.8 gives 1.07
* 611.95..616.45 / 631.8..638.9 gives 1.10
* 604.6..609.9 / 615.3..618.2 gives 0.95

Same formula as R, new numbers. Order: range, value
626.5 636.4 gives 6.22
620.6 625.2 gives 6.28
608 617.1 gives 5.69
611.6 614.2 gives 6.3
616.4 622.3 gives 5.74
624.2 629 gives 6.2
